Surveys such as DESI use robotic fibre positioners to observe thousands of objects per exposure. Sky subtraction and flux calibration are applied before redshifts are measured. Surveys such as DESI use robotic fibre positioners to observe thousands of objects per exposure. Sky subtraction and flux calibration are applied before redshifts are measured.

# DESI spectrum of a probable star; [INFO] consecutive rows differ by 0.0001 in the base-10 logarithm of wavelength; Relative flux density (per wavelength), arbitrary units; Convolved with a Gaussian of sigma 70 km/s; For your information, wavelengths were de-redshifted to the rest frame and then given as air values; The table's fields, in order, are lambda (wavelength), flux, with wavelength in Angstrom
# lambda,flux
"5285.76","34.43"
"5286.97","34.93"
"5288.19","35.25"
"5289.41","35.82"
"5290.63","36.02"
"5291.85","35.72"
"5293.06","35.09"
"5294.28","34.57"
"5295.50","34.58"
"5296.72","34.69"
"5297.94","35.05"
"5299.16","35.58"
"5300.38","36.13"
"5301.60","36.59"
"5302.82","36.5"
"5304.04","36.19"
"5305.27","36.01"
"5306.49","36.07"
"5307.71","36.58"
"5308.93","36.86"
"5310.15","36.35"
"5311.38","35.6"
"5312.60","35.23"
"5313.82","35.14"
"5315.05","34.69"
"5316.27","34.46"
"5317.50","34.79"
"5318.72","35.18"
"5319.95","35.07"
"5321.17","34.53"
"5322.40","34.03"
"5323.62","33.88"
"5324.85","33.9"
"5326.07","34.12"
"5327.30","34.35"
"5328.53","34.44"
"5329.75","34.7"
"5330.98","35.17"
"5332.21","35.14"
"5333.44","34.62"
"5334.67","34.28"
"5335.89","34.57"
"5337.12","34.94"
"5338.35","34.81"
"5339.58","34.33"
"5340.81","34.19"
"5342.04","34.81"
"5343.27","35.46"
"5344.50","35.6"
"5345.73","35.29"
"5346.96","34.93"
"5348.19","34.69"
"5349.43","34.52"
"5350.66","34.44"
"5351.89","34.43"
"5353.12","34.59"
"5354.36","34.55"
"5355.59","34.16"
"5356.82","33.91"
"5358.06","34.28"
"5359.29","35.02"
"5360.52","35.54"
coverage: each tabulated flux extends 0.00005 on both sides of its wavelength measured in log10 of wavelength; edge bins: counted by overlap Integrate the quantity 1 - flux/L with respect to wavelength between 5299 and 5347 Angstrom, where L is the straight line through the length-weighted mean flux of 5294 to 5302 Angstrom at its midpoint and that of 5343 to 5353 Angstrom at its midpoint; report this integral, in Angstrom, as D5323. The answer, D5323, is 0.0 Angstrom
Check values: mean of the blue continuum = 35.3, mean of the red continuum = 34.9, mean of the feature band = 35.1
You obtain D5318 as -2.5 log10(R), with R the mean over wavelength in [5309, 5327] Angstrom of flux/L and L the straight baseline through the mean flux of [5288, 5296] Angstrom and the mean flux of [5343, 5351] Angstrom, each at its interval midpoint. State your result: 0.01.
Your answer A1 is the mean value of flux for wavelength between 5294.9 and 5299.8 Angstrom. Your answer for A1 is 35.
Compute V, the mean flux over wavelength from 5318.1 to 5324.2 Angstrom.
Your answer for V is 34.6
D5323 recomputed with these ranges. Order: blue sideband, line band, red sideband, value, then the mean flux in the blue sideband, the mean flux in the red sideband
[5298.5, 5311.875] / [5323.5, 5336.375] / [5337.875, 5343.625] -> 0.2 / 36.2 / 34.7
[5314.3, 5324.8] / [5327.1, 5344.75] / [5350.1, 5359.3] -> -0.1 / 34.5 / 34.4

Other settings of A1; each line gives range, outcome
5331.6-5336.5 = 34.7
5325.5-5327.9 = 34.2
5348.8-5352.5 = 34.4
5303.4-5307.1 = 36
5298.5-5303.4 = 36.2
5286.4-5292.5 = 35.6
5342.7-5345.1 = 35.5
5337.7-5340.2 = 34.5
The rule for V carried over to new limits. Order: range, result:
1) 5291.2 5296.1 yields 35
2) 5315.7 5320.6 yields 34.9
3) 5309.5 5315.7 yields 35.4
